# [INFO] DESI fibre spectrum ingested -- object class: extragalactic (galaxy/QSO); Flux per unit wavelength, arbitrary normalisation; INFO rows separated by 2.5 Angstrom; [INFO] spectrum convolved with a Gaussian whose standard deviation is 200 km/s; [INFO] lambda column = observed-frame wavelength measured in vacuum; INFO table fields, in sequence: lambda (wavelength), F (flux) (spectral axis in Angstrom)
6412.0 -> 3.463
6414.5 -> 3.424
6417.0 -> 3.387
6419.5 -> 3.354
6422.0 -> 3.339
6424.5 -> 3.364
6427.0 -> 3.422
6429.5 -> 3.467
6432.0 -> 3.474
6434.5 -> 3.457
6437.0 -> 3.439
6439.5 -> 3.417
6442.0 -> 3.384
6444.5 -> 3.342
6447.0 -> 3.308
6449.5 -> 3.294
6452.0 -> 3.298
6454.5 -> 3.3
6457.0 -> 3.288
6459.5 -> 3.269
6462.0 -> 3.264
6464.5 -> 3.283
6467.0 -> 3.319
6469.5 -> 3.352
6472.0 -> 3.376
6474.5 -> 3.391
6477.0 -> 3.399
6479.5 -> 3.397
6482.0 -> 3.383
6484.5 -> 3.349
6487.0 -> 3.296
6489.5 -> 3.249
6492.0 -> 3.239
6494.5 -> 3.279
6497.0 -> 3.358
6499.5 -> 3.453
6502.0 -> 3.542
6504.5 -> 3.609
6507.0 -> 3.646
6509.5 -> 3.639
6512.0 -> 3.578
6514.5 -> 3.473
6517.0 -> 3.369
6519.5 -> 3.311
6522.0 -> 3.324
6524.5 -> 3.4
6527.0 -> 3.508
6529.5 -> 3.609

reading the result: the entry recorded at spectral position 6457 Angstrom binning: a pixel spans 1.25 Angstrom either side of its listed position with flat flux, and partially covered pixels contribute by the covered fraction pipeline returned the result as 3.288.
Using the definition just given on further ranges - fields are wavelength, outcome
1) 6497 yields 3.358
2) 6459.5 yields 3.269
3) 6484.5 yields 3.349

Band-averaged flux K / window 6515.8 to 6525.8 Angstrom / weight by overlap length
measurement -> 3.35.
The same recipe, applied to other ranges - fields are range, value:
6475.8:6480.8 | 3.4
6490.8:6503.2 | 3.37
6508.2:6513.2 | 3.61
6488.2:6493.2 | 3.24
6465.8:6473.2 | 3.35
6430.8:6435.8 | 3.47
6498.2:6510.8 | 3.58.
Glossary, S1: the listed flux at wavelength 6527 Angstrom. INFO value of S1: 3.508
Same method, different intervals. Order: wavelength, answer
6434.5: 3.457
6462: 3.264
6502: 3.542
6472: 3.376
